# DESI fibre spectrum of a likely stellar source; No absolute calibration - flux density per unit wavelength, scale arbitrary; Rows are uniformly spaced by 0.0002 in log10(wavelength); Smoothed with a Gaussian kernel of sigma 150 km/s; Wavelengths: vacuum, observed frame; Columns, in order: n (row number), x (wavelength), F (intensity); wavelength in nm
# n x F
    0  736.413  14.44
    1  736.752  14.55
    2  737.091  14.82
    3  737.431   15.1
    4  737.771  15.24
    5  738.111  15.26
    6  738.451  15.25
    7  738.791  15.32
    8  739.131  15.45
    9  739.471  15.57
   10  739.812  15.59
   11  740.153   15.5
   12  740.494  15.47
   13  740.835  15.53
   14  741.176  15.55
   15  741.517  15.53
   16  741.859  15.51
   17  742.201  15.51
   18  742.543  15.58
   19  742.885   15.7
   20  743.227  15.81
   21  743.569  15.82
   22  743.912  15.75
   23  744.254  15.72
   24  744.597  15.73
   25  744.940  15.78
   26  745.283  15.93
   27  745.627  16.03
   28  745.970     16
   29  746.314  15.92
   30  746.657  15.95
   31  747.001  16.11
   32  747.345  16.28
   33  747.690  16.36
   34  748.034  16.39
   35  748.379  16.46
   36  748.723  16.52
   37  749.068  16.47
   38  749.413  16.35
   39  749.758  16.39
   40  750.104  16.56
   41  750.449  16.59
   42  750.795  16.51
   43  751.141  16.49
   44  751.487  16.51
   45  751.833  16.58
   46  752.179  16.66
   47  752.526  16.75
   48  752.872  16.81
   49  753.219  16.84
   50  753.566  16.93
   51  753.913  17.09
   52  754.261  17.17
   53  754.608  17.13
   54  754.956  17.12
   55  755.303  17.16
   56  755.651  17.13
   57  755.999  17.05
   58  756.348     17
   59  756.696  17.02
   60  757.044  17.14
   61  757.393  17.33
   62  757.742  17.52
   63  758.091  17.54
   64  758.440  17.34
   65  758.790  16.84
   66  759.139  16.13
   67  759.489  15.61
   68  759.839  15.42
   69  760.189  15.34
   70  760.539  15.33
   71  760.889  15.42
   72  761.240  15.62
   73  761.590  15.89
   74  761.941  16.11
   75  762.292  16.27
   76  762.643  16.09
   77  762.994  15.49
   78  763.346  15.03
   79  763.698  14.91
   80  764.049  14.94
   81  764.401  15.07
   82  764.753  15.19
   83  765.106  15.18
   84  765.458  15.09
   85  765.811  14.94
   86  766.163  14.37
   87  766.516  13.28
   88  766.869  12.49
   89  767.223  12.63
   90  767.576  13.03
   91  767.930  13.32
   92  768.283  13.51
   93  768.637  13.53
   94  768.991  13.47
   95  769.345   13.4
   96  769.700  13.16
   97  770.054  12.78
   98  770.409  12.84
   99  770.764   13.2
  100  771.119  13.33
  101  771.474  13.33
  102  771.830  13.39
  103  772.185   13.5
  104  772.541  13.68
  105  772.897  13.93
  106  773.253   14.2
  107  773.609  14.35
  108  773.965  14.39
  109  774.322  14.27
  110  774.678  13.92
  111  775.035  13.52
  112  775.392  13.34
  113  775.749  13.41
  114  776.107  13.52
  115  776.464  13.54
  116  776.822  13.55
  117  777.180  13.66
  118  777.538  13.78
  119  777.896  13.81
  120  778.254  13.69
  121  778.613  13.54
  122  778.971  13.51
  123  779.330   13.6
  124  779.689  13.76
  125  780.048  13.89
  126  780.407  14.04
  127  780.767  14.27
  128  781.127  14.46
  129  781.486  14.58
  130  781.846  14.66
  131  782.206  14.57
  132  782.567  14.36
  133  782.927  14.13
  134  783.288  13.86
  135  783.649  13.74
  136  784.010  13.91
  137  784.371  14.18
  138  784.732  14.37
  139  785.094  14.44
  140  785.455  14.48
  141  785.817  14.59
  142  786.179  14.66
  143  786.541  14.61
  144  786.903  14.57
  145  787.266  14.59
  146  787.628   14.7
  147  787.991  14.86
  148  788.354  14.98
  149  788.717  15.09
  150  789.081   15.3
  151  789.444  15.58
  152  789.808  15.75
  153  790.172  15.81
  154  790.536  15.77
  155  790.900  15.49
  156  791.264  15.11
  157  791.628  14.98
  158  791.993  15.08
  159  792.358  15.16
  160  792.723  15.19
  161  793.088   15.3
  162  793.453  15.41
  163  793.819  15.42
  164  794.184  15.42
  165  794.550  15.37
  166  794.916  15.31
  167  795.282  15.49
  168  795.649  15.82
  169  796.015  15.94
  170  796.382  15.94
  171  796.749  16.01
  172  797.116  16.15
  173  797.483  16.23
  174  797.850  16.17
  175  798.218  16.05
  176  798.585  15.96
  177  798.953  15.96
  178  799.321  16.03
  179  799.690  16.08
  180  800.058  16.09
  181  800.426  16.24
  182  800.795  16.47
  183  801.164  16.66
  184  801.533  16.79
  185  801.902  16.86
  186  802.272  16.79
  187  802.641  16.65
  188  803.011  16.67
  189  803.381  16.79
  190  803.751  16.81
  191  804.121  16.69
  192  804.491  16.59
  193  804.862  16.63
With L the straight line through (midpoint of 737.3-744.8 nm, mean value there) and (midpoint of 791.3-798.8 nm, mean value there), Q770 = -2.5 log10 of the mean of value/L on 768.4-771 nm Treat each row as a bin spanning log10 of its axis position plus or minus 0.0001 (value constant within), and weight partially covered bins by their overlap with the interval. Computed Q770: 0.18 mag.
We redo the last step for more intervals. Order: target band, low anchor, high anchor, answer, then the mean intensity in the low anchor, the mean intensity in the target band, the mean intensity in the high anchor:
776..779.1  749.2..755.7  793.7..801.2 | 0.19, 16.8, 13.6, 15.9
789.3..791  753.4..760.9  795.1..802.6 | 0.04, 16.7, 15.7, 16.2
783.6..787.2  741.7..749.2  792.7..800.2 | 0.10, 16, 14.4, 15.8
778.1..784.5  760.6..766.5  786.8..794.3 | 0.09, 15.3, 14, 15.2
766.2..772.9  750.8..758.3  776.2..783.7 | 0.15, 17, 13.3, 14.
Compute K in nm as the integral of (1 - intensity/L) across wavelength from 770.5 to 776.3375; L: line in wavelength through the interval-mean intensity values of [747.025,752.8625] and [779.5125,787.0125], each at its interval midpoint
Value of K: 0.49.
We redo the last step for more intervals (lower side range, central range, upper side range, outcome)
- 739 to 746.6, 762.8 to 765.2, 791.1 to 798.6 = 0.08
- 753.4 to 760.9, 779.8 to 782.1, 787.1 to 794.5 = 0.20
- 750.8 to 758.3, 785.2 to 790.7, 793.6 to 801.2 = 0.39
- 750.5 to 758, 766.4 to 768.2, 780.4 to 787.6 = 0.32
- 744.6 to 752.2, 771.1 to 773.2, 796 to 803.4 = 0.35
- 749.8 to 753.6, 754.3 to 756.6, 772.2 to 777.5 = -0.13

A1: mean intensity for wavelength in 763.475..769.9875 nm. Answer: 14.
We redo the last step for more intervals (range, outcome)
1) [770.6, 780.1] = 13.7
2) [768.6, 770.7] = 13.2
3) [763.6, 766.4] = 14.9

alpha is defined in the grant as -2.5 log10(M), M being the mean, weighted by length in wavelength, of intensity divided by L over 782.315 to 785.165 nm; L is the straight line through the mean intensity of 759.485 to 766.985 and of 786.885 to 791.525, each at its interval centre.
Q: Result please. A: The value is 0.08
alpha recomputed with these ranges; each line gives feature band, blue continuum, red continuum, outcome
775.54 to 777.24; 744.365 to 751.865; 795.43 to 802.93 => 0.20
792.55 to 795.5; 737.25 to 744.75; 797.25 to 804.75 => 0.07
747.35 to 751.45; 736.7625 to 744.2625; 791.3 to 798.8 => -0.07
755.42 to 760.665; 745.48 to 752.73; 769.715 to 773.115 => -0.10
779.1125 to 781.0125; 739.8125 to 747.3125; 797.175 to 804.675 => 0.16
